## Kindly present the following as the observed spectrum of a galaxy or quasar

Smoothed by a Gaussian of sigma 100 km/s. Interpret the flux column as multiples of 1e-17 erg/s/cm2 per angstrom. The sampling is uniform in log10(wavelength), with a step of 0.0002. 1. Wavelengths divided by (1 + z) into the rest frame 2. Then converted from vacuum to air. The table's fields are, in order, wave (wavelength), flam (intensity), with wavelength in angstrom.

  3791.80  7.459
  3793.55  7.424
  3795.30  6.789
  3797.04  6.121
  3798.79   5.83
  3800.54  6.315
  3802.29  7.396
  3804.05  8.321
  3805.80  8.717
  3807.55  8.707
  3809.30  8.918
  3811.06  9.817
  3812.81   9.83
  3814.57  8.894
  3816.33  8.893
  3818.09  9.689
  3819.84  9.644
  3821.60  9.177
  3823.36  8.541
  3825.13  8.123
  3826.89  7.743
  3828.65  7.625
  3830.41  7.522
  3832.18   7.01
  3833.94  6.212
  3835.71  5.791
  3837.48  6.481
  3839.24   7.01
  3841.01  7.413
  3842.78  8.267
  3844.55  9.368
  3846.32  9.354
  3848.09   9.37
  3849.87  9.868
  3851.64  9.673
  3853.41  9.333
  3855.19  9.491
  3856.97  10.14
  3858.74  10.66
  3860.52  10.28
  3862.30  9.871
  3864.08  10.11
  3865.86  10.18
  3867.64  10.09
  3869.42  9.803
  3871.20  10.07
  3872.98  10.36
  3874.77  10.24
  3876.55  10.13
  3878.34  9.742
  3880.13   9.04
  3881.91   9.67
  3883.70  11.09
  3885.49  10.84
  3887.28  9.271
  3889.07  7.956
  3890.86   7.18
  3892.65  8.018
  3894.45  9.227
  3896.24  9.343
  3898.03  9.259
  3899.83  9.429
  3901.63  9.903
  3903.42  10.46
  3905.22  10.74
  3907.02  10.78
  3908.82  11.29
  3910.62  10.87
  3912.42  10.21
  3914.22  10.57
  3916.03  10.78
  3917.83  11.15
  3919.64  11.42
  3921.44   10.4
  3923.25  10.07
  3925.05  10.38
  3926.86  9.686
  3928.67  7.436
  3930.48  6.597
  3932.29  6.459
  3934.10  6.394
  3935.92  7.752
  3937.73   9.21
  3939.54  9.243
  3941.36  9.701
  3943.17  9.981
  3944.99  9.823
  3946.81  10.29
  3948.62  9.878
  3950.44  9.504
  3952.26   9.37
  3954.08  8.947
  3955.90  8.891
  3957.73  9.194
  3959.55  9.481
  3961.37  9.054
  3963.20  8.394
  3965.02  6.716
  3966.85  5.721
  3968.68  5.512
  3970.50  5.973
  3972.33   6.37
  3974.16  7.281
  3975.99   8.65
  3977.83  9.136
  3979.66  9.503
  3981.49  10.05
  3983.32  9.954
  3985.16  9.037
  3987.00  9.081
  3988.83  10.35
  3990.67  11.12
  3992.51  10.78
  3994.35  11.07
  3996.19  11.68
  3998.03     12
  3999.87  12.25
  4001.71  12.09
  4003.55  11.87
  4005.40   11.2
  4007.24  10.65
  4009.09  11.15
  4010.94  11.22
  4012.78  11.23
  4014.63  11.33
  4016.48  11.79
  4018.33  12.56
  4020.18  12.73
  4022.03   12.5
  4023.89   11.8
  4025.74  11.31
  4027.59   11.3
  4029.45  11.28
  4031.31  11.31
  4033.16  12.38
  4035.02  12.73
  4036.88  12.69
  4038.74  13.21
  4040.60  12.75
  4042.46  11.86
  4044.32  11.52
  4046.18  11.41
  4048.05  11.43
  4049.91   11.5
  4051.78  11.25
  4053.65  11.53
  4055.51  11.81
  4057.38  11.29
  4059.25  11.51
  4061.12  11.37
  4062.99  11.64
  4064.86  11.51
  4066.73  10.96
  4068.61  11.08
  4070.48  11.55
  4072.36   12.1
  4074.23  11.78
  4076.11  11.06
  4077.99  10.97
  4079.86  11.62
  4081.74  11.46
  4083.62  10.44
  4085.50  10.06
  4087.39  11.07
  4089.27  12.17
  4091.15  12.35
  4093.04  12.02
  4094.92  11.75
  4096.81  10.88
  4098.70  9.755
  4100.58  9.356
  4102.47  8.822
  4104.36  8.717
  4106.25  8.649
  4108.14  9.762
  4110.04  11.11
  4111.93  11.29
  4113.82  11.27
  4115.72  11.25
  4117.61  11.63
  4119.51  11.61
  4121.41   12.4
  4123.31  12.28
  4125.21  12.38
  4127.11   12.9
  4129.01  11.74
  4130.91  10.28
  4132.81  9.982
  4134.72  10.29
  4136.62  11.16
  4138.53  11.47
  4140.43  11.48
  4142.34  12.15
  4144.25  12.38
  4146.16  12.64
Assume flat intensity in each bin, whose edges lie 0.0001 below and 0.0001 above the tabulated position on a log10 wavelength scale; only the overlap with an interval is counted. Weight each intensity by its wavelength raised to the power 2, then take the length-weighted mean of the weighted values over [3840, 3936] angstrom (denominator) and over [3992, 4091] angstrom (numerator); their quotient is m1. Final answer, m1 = 1.31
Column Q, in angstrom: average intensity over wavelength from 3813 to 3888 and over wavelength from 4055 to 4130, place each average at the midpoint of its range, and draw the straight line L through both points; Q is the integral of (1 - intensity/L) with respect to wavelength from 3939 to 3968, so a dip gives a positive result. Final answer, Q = 2.9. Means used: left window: 9.11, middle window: 8.98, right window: 11.2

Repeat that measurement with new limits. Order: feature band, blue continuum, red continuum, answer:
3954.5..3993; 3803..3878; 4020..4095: 7.5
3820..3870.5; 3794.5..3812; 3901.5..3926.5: 0.5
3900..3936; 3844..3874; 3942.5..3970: -2.1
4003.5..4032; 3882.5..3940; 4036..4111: -2.6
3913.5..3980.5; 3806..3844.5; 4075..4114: 3.8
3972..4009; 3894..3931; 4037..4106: 1.2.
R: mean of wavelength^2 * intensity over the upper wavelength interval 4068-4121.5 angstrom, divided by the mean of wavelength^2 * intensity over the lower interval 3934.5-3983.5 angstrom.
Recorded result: 1.36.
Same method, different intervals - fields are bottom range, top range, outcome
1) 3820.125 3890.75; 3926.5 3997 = 1.03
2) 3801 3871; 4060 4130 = 1.44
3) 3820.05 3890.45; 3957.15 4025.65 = 1.19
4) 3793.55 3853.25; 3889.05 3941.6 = 1.21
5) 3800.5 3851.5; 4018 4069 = 1.58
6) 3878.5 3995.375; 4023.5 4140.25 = 1.32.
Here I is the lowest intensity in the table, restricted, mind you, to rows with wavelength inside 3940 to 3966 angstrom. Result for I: 6.716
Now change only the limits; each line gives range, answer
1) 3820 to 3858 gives 5.791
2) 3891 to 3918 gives 8.018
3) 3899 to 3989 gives 5.512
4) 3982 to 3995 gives 9.037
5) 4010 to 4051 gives 11.22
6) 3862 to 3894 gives 7.18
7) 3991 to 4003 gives 10.78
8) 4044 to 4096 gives 10.06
